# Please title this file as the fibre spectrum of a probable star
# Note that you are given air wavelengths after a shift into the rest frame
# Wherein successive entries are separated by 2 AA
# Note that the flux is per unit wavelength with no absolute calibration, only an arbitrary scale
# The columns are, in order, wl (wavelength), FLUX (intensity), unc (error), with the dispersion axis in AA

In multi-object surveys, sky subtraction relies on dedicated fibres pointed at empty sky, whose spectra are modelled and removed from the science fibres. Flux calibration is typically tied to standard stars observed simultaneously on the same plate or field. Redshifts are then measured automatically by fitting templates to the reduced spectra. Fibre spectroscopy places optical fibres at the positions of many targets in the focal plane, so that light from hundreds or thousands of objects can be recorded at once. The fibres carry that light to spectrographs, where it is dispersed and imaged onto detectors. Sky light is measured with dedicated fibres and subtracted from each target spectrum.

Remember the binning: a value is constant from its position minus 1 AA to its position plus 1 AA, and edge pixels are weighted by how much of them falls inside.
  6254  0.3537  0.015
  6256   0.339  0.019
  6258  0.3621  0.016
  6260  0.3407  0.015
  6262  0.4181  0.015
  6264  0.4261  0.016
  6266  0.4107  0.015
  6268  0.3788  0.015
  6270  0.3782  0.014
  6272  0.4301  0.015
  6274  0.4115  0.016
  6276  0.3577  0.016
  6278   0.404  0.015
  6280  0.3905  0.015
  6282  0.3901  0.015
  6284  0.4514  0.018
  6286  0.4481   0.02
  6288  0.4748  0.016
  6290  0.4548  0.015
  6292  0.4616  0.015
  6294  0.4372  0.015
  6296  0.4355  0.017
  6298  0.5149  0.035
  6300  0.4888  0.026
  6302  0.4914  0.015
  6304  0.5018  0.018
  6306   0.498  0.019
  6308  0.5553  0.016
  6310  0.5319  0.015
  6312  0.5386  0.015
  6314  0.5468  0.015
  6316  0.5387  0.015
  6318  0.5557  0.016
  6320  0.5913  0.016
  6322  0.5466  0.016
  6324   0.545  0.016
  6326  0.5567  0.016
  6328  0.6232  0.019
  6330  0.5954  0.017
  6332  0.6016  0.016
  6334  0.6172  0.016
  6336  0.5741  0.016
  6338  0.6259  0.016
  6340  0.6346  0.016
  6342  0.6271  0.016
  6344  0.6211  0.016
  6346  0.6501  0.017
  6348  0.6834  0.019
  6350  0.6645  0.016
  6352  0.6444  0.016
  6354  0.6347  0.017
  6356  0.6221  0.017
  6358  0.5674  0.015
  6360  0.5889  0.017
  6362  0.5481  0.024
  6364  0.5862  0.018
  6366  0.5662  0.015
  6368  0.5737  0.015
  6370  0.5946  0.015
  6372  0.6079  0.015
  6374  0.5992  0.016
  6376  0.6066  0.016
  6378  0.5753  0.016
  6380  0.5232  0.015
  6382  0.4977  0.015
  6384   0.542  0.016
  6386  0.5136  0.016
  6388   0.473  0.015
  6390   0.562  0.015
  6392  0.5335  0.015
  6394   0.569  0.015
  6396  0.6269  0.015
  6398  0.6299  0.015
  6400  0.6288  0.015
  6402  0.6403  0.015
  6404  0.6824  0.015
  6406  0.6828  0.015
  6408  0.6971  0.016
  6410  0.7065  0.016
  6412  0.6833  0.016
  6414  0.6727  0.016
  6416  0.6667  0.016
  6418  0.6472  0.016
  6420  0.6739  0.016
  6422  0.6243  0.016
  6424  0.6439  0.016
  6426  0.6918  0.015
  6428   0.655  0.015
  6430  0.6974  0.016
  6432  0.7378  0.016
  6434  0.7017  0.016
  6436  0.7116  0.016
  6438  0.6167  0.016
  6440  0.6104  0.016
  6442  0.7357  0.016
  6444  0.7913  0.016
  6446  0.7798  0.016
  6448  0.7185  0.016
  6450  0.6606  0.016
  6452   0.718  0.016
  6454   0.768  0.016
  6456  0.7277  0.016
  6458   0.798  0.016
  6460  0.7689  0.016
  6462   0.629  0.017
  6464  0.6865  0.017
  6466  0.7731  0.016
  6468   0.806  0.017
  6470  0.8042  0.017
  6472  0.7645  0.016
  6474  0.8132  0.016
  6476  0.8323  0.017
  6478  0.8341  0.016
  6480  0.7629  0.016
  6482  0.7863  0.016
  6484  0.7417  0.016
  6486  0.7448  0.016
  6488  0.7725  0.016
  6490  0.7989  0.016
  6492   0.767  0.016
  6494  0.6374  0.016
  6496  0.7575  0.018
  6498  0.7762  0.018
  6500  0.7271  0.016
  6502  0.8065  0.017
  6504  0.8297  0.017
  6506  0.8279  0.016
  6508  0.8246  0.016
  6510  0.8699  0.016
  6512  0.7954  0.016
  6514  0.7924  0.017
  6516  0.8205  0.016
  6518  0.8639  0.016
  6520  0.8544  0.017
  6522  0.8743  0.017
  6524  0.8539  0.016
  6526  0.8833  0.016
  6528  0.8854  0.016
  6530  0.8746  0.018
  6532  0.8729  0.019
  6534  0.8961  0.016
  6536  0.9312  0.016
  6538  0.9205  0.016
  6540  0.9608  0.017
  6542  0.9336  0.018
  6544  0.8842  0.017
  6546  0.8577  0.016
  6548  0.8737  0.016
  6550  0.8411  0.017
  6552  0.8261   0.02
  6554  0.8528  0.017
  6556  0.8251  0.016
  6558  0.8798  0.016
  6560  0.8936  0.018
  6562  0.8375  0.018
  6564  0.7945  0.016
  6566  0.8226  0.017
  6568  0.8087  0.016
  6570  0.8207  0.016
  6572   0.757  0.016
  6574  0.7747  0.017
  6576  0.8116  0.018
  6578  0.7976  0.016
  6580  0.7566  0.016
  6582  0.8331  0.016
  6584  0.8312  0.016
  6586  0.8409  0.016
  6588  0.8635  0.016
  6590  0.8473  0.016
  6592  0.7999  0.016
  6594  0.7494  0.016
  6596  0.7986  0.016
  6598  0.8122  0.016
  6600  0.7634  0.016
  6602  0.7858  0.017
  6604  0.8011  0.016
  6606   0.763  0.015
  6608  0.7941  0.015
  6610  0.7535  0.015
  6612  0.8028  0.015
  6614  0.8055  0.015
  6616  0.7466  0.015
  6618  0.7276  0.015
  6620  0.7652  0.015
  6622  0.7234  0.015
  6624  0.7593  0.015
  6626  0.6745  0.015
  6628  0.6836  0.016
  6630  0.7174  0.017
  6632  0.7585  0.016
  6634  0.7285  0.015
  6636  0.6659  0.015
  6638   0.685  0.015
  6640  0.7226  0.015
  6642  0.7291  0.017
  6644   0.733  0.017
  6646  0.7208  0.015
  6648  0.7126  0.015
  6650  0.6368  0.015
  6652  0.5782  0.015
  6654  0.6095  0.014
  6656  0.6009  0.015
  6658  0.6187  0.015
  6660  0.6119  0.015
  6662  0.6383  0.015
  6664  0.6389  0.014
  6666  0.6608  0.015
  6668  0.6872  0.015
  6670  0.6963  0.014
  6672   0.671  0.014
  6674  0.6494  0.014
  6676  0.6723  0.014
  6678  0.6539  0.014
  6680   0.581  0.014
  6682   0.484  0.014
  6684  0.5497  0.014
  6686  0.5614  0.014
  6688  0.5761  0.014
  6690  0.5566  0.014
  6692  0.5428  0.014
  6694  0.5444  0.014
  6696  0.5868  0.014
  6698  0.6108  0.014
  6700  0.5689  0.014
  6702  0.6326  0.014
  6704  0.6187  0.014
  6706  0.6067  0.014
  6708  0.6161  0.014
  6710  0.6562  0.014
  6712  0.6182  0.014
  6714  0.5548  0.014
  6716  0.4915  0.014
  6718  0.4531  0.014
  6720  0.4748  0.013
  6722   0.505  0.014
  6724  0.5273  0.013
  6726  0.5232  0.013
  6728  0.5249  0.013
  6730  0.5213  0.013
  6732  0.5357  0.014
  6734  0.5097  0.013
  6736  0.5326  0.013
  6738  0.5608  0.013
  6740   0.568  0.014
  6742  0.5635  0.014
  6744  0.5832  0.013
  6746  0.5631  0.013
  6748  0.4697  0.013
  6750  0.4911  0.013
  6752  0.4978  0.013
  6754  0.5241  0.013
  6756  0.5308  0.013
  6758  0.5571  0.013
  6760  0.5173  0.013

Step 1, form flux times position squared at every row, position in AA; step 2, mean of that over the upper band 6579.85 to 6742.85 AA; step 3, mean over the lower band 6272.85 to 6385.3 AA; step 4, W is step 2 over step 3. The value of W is 1.3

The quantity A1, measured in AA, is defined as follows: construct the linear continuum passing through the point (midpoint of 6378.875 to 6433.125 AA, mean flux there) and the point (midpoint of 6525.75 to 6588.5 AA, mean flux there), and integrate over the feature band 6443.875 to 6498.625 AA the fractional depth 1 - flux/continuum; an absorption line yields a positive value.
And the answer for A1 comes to -2.6 AA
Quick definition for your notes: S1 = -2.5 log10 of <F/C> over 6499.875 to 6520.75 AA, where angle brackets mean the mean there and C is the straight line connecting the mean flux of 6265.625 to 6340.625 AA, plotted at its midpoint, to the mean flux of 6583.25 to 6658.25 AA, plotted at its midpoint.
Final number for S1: -0.24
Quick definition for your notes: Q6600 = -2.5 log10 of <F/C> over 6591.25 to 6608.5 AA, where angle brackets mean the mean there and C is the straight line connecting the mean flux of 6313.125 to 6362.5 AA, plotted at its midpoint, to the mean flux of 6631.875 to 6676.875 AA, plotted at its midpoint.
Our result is -0.19 mag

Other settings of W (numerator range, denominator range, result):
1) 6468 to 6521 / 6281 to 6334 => 1.63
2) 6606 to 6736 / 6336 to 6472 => 1.06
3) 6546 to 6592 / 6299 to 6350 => 1.55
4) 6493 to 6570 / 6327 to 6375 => 1.46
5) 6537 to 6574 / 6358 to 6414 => 1.51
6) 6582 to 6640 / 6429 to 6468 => 1.12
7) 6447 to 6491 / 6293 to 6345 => 1.44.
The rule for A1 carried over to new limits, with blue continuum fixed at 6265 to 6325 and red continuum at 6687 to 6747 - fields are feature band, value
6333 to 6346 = -3.7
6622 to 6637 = -4.8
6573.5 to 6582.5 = -4.5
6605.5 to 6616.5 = -5.0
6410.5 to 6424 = -4.5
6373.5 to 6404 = -5.0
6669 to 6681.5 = -2.2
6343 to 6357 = -4.7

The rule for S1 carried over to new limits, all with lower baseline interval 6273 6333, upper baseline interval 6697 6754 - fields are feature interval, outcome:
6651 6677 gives -0.18 mag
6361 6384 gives -0.13 mag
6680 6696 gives -0.01 mag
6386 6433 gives -0.25 mag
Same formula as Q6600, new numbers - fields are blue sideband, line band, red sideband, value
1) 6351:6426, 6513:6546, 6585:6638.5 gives -0.24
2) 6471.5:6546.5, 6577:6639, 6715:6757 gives -0.11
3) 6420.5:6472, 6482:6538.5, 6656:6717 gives -0.20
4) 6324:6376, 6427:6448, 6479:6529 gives 0.02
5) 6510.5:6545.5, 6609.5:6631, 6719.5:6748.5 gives -0.03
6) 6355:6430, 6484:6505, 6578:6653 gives -0.13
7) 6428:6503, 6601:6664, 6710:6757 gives -0.16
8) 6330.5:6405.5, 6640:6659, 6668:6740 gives -0.15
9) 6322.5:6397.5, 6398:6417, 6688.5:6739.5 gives -0.15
